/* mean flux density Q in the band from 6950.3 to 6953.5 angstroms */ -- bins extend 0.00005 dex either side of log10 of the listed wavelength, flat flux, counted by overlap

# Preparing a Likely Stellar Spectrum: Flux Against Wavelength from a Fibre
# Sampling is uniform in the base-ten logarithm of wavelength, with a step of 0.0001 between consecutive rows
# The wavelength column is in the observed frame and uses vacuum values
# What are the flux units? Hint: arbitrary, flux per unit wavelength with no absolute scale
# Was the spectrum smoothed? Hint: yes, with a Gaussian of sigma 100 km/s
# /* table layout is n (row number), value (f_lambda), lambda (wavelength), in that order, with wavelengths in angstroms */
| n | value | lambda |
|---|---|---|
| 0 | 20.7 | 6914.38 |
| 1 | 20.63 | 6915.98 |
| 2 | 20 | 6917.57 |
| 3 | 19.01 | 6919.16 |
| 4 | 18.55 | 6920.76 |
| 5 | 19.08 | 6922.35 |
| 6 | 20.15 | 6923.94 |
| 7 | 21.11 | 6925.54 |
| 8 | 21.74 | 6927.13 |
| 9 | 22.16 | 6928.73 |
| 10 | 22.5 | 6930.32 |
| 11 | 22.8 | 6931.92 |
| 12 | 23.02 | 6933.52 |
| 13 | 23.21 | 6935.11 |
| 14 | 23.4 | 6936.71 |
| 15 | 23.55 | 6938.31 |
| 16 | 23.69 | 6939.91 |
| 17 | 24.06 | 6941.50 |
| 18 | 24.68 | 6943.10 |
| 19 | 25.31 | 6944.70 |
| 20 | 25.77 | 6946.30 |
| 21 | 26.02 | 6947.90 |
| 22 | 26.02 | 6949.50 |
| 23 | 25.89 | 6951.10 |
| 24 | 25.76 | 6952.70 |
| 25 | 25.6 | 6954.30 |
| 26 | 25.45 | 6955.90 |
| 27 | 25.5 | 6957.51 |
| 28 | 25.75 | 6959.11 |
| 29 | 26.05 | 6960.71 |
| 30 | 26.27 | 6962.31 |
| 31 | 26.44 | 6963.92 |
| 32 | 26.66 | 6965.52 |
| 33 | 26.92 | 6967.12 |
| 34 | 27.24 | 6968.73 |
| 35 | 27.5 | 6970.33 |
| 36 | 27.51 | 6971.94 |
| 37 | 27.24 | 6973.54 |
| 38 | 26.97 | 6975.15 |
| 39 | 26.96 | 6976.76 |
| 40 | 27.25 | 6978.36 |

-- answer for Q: 25.8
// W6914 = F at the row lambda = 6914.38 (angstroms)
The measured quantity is 20.7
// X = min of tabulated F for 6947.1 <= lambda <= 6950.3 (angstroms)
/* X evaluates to 26.02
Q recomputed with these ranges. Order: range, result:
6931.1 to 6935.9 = 23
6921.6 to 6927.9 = 20.5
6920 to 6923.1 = 18.8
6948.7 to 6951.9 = 26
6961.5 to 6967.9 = 26.6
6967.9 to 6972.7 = 27.4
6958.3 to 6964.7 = 26.1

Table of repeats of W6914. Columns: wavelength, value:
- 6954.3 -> 25.6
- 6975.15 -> 26.97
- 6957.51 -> 25.5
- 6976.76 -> 26.96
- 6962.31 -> 26.27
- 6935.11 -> 23.21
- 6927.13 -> 21.74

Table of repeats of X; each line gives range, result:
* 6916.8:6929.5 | 18.55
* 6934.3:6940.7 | 23.21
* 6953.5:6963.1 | 25.45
